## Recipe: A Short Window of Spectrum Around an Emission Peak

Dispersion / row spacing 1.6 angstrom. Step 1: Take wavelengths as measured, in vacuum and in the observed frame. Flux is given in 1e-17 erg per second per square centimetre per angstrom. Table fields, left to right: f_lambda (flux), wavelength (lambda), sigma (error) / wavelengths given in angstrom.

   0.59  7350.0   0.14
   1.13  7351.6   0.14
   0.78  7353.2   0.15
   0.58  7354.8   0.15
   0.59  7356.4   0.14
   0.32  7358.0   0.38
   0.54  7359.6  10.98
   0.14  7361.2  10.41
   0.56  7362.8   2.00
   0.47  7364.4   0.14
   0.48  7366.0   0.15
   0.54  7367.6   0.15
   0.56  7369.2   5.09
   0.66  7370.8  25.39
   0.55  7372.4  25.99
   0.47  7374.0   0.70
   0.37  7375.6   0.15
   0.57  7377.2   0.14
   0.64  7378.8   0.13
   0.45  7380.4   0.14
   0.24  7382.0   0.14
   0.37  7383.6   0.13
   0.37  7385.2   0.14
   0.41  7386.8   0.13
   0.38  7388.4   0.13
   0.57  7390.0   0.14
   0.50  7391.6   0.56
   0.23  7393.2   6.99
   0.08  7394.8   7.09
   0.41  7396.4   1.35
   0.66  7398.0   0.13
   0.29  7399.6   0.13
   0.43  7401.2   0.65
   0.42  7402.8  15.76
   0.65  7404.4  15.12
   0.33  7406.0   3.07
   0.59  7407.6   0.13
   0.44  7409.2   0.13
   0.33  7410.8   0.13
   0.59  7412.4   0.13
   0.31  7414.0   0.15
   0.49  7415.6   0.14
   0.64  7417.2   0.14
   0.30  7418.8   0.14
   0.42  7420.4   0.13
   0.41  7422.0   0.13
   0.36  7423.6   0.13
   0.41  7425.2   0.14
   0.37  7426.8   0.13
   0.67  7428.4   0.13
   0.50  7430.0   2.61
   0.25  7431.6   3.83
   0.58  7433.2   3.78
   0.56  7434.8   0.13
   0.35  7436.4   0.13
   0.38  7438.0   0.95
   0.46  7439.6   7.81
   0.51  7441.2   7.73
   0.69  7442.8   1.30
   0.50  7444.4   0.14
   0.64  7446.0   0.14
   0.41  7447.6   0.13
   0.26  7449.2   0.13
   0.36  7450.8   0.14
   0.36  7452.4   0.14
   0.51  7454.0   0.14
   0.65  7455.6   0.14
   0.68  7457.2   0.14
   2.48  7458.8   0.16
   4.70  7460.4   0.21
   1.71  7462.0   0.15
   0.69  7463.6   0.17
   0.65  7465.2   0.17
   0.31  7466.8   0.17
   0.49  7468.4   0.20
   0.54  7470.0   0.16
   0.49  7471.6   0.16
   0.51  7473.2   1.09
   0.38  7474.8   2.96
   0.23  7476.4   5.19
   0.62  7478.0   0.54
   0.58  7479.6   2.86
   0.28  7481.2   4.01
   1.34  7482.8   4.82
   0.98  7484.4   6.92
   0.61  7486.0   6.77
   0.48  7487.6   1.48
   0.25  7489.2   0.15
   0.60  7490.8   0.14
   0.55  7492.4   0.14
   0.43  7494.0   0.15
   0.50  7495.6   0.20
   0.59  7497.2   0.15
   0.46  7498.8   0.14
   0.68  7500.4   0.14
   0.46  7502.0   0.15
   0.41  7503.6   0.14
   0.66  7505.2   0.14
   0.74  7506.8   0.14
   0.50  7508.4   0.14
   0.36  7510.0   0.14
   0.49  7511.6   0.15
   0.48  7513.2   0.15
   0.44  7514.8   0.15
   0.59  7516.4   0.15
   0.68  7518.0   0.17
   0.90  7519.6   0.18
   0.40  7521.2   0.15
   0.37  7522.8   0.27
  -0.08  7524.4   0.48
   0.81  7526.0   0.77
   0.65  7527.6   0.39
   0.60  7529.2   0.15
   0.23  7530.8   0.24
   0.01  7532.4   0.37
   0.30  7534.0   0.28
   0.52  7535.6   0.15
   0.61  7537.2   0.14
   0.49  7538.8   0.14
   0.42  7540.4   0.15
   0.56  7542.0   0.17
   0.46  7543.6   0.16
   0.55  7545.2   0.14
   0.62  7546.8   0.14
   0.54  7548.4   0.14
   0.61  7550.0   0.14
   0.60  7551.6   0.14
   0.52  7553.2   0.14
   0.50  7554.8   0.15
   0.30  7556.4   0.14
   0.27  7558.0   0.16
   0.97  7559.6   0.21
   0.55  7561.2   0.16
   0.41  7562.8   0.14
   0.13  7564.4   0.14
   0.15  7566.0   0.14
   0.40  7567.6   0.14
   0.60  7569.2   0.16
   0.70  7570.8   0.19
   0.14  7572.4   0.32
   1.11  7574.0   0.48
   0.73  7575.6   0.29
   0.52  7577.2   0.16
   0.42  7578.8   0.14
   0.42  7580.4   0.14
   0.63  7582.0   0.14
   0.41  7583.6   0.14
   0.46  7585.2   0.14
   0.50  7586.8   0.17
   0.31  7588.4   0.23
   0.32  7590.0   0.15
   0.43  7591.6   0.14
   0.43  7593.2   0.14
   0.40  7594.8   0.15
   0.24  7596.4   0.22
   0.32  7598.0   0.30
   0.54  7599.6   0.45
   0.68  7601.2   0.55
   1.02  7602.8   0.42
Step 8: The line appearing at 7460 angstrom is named H-alpha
